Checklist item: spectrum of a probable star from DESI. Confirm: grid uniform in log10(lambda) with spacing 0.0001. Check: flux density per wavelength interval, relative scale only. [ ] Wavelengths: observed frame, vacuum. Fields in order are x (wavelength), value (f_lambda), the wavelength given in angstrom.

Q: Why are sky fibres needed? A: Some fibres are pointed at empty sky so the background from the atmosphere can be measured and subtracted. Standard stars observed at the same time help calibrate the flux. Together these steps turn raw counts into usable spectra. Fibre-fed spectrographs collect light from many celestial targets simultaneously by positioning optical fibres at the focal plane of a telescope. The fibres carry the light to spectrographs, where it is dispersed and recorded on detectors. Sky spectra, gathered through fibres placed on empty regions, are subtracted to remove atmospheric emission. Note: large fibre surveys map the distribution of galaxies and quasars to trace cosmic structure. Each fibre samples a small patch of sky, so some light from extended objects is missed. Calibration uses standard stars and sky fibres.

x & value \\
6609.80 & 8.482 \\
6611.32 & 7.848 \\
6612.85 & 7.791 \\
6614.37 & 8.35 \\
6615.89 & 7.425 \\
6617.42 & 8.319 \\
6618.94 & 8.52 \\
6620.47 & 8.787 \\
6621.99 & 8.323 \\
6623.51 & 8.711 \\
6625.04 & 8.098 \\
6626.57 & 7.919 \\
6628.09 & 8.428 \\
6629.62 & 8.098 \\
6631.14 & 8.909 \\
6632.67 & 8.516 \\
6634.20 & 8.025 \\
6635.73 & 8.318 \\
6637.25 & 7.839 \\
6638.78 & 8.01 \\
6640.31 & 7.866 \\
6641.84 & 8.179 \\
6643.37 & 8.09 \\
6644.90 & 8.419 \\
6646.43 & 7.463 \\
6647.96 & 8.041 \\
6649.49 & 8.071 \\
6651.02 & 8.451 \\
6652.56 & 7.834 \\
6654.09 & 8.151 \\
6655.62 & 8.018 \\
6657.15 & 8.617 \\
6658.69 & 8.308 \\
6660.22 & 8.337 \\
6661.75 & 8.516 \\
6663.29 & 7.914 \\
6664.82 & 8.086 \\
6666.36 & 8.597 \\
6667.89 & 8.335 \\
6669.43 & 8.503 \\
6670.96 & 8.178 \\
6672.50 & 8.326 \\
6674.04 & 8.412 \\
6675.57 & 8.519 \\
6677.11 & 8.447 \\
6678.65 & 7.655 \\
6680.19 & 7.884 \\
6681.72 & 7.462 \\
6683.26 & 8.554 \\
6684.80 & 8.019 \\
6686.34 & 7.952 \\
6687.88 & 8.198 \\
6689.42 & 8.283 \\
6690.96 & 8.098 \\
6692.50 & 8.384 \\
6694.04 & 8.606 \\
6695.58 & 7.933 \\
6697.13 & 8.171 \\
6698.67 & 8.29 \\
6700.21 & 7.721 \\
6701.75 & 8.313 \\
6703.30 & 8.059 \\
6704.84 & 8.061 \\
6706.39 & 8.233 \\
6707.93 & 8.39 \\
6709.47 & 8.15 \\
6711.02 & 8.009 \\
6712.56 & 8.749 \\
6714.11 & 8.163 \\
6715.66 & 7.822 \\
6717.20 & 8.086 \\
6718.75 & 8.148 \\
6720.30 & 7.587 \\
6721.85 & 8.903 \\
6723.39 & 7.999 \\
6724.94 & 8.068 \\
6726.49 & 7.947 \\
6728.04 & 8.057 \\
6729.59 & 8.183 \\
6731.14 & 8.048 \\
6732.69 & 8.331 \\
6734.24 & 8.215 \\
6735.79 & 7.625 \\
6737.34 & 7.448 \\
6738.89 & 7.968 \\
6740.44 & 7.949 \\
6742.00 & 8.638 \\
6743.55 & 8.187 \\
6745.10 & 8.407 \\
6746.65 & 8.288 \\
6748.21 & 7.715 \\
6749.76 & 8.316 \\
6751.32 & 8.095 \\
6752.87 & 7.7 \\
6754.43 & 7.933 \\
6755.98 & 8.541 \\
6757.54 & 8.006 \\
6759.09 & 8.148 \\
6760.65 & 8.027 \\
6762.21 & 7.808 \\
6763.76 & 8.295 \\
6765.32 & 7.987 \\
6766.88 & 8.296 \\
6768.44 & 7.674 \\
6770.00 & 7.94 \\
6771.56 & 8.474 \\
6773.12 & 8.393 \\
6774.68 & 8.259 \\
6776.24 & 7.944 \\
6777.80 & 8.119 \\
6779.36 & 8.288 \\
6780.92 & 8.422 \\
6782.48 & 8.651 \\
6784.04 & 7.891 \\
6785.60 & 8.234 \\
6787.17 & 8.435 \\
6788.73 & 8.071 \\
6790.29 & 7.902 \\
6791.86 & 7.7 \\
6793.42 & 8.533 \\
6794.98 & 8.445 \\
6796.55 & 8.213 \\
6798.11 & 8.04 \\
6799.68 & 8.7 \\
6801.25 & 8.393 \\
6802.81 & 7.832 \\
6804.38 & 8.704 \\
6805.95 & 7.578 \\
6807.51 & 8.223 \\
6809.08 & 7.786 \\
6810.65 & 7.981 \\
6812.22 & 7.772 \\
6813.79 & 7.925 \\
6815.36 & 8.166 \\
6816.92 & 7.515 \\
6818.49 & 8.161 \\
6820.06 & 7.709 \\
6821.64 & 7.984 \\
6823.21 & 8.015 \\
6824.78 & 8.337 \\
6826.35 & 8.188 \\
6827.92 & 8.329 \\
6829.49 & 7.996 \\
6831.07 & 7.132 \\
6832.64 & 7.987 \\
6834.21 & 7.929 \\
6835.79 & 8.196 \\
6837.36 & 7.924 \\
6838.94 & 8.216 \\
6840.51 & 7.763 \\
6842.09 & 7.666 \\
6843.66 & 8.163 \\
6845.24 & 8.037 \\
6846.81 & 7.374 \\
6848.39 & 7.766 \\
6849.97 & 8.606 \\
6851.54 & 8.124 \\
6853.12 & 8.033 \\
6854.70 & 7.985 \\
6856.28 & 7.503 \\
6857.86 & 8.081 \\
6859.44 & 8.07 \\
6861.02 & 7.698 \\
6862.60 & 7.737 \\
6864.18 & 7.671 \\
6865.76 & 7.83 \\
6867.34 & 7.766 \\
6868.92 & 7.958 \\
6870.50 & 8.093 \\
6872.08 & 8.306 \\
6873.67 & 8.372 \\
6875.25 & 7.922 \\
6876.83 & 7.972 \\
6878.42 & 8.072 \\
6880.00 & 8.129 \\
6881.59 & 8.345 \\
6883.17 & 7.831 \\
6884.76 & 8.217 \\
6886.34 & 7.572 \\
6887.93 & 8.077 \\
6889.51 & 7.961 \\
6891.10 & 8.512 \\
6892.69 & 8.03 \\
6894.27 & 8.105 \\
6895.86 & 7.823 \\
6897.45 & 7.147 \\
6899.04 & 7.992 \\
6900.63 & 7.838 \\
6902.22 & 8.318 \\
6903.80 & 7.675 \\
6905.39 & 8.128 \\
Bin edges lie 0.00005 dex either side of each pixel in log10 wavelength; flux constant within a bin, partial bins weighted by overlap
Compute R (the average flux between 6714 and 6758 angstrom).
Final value 8.08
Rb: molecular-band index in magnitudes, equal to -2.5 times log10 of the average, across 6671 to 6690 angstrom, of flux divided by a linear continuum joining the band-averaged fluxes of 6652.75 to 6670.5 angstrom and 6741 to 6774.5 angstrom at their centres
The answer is 0.02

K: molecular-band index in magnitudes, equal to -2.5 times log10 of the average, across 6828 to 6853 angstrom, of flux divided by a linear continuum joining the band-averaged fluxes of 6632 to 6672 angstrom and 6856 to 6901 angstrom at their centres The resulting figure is 0.008 mag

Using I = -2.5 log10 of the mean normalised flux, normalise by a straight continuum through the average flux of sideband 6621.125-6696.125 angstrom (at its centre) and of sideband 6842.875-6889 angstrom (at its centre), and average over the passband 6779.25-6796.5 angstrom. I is -0.02 mag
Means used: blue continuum 8.2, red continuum 7.98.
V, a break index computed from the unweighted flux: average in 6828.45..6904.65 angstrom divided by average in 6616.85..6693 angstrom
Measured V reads 1.0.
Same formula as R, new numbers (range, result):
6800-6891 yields 7.98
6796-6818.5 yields 8.06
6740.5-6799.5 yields 8.17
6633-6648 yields 8.04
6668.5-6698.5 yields 8.19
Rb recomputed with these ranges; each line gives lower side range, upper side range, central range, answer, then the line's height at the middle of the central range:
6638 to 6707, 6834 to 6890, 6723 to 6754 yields 0.01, 8.1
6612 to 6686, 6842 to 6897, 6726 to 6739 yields 0.02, 8.12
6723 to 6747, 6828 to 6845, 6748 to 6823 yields -0.01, 8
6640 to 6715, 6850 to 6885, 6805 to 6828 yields 0.01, 8.05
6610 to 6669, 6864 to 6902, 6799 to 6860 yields 0.01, 8.04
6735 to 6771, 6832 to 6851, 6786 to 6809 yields -0.02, 8.01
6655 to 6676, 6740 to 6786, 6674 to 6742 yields 0.02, 8.26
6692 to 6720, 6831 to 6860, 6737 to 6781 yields 0.00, 8.08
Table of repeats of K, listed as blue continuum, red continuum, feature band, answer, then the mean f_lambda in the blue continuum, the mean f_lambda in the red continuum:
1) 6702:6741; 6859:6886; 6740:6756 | -0.01 mag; 8.09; 7.99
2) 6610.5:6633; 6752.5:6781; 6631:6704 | 0.01 mag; 8.27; 8.12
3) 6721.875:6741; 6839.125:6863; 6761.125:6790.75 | -0.02 mag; 8.03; 7.92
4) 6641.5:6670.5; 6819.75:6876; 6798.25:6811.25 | -0.02 mag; 8.21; 7.96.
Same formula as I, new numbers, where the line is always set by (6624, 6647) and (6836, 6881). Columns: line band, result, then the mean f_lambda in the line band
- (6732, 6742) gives 0.013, 7.97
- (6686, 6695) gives -0.021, 8.26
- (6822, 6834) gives -0.001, 8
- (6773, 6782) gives -0.028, 8.24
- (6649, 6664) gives -0.011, 8.22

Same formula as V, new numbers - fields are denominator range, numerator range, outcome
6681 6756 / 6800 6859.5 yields 0.98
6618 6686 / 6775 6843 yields 0.98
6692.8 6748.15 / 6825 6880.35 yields 0.98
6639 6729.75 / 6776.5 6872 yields 0.98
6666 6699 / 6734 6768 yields 0.98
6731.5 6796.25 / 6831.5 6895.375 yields 0.98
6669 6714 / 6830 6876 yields 0.97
